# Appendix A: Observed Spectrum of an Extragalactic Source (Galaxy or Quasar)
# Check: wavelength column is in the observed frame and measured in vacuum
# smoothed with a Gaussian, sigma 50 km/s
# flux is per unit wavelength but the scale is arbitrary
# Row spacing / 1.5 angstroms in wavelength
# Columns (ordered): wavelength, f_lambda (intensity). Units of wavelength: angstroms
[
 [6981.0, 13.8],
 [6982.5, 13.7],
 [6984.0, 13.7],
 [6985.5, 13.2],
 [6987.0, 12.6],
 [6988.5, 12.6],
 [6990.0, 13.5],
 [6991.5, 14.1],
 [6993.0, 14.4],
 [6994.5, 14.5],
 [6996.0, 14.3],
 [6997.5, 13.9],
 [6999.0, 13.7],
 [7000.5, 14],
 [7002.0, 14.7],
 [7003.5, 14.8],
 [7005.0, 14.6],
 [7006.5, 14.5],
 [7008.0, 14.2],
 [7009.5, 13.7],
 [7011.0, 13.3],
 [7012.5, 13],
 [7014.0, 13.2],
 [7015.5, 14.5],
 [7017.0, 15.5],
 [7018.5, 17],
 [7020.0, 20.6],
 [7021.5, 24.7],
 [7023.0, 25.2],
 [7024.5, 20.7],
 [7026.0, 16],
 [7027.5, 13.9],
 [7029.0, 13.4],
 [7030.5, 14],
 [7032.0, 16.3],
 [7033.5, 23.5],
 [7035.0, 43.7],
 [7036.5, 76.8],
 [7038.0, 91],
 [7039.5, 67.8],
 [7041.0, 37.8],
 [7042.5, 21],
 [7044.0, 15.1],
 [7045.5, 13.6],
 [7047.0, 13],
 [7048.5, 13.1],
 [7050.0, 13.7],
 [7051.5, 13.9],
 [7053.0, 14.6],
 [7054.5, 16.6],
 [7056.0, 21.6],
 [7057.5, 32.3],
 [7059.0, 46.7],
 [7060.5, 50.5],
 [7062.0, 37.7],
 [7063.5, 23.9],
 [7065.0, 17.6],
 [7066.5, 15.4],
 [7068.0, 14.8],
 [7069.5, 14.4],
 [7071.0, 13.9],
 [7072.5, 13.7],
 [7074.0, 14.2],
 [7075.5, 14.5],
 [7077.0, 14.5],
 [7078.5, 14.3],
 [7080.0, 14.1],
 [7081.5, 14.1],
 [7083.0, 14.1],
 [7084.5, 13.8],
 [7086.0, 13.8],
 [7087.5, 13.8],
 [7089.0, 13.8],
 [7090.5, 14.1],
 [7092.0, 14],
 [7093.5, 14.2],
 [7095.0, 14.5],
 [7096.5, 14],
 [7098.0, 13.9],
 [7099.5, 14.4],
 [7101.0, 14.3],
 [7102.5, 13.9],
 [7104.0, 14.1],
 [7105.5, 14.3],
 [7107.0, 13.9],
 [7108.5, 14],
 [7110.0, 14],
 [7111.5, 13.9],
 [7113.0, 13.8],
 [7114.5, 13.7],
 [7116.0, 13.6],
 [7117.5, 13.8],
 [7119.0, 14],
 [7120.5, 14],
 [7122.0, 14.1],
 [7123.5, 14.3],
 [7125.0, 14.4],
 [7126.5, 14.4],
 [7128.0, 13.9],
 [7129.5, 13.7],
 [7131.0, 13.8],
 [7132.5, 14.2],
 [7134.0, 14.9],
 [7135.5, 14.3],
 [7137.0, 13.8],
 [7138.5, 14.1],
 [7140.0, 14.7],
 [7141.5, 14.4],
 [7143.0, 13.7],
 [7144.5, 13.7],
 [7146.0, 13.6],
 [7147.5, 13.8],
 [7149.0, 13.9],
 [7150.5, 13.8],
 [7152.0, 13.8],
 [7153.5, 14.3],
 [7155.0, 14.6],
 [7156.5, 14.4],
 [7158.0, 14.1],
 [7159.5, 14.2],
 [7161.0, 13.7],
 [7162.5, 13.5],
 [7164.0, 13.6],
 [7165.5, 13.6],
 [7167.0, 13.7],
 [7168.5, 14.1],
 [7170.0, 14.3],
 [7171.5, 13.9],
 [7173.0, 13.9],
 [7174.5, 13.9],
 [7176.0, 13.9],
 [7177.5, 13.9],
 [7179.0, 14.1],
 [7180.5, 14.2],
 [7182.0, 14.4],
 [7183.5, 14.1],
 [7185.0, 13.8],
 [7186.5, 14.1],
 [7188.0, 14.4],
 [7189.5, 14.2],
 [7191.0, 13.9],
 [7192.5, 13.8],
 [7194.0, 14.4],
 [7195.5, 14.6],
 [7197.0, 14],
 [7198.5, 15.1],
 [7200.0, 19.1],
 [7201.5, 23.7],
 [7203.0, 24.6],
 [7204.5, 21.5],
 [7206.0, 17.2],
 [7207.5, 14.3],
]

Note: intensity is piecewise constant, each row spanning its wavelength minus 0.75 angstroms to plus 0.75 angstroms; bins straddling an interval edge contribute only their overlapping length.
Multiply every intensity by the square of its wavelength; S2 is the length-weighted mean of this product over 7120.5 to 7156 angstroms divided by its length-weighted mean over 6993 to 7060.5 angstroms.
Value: 0.6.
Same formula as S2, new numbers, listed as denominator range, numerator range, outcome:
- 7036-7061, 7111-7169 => 0.45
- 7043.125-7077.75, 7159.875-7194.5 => 0.72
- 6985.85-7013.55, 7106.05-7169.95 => 1.05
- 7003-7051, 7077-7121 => 0.61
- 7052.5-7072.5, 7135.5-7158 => 0.59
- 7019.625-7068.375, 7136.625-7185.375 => 0.53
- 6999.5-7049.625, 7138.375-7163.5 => 0.63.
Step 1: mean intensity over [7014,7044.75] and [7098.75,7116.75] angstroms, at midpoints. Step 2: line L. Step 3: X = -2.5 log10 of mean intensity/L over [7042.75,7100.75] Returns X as 0.18 mag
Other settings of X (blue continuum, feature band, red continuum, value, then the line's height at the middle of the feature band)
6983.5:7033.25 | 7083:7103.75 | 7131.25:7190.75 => 0.04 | 14.6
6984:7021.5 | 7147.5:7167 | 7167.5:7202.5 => 0.06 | 14.8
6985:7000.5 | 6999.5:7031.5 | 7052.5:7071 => 0.10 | 17.5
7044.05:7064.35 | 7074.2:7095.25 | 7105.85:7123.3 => 0.30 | 18.7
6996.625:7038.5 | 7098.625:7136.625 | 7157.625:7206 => 0.24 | 17.6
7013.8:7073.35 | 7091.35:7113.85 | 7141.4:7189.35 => 0.37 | 19.7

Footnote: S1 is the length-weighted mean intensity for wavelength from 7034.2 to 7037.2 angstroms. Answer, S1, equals 59.4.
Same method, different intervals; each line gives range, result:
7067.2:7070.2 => 14.6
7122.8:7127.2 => 14.4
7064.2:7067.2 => 16.6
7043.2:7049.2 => 13.8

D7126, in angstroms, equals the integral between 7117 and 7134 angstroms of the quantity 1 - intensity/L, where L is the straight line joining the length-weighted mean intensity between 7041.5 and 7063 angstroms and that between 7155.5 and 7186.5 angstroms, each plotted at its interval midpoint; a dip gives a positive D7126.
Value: 3.3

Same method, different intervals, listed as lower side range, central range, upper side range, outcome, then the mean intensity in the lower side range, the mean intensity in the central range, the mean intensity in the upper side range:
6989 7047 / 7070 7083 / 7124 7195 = 3.1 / 22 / 14.2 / 14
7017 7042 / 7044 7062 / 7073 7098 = 0.4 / 32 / 23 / 14.1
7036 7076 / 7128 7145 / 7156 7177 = 3.3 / 27.1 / 14.1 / 13.9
